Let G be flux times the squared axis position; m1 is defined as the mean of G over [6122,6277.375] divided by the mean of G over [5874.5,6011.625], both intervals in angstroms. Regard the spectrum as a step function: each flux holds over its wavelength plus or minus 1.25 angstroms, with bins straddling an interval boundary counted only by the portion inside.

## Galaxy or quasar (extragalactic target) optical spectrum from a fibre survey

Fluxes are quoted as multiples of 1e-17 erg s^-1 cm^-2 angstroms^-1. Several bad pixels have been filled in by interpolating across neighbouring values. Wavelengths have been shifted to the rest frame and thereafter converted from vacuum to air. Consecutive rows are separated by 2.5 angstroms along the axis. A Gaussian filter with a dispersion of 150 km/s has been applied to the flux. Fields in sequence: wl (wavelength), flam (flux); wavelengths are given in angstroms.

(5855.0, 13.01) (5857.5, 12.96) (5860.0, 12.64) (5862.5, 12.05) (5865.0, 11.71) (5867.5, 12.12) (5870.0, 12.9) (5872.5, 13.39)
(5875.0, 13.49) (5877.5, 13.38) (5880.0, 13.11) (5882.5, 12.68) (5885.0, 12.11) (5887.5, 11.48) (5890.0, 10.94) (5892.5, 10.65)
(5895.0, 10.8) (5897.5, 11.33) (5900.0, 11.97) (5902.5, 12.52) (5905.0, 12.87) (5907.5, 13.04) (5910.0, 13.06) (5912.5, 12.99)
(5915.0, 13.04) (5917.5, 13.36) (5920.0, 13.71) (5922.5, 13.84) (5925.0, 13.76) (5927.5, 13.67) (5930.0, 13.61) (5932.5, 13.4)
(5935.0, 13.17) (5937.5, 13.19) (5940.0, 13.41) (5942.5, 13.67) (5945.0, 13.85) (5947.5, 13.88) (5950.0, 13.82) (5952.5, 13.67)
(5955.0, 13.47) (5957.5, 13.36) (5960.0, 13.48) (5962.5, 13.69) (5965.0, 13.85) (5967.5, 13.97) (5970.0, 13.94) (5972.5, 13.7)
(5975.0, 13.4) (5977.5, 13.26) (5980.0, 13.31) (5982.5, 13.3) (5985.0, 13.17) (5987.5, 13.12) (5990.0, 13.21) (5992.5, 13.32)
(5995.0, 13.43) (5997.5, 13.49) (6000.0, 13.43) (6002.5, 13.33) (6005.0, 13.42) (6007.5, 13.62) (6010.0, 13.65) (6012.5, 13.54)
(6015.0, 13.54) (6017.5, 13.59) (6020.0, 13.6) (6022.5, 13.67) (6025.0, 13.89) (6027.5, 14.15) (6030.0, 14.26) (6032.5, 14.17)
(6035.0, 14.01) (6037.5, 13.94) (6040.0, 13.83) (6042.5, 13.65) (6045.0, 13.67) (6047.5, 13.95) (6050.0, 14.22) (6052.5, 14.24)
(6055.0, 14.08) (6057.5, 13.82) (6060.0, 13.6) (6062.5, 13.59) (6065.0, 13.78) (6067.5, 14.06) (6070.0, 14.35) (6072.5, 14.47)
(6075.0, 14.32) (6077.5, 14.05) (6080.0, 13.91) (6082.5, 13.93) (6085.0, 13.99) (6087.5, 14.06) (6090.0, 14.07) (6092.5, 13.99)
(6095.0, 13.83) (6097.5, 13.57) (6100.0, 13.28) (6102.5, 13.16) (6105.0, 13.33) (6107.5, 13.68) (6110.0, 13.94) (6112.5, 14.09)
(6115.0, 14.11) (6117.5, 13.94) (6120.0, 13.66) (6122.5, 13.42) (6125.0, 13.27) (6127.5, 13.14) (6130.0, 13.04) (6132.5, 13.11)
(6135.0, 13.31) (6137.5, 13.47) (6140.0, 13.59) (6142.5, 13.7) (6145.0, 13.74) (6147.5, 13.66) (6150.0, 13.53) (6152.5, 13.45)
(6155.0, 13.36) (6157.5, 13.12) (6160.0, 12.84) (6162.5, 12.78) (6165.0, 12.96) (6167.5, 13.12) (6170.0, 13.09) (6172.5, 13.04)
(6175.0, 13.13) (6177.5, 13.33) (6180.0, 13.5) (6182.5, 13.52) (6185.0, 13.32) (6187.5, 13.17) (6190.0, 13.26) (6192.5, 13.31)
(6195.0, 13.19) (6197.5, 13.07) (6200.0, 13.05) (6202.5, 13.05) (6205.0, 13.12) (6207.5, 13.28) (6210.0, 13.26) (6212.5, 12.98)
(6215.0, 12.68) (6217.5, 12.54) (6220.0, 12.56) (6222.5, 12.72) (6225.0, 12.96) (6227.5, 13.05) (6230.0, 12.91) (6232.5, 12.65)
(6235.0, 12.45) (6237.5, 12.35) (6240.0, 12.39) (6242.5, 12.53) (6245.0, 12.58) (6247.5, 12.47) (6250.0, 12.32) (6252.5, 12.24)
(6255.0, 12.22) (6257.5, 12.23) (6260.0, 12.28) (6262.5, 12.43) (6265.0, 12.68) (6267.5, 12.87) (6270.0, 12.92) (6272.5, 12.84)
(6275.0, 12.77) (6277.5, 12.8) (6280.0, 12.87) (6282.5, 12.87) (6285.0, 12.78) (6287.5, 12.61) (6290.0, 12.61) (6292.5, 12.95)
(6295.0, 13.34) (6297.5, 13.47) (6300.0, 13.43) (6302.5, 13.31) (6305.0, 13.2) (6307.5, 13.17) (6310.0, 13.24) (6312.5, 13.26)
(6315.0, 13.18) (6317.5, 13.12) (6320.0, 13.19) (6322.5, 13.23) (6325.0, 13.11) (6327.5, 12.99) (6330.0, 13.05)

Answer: 1.07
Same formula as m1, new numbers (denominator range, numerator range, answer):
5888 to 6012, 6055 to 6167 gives 1.09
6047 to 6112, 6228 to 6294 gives 0.96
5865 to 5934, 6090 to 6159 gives 1.15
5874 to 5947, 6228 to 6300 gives 1.11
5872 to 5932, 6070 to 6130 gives 1.16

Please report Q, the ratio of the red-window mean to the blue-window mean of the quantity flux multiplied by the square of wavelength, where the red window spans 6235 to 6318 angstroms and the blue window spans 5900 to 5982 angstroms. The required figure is 1.1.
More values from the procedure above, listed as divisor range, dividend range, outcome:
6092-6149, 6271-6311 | 1.01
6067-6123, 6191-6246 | 0.96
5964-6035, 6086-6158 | 1.04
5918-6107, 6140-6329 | 1.02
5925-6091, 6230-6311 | 1.01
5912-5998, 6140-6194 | 1.06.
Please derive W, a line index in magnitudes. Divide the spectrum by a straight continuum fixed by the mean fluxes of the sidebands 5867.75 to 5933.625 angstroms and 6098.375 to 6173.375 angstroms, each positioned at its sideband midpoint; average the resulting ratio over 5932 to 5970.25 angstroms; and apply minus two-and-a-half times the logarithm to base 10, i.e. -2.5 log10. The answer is -0.061 mag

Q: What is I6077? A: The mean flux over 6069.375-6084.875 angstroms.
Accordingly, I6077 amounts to 14.2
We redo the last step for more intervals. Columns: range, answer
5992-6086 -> 13.8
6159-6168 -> 12.9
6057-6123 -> 13.9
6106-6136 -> 13.6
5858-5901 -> 12.2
